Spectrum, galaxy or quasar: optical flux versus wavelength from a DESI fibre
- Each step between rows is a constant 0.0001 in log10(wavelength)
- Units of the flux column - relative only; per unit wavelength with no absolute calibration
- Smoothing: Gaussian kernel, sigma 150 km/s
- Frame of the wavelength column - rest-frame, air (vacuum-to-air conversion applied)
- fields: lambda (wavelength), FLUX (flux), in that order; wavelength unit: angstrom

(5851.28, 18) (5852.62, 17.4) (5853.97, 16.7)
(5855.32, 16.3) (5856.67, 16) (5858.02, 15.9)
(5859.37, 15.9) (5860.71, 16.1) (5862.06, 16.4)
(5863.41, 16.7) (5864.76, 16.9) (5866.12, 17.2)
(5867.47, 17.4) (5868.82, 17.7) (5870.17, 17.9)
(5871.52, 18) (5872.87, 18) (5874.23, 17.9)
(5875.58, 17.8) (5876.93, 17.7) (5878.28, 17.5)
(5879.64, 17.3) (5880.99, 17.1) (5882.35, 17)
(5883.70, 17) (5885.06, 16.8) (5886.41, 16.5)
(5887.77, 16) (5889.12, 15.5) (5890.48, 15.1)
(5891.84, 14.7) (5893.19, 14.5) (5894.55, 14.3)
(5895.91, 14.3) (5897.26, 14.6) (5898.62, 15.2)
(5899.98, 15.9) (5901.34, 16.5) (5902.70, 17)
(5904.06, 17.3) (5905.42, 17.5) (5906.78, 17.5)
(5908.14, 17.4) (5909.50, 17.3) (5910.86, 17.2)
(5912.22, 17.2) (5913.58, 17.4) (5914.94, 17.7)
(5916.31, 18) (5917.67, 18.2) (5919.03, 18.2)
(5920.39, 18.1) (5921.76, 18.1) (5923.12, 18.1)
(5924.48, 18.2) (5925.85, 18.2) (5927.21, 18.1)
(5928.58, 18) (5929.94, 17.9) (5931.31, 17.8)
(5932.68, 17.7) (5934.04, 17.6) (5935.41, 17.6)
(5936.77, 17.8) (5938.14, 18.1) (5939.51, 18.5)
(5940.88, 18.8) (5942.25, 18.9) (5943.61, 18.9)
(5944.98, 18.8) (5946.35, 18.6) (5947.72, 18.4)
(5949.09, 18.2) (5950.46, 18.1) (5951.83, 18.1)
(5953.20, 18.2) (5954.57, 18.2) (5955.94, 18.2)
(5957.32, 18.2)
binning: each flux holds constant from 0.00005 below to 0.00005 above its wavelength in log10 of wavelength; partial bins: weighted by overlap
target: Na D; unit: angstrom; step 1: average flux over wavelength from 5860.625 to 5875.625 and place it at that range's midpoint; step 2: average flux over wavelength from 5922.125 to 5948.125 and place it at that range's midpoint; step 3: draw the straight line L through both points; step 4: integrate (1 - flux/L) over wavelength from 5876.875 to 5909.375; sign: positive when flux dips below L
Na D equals 2.6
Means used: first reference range 17.4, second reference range 18.2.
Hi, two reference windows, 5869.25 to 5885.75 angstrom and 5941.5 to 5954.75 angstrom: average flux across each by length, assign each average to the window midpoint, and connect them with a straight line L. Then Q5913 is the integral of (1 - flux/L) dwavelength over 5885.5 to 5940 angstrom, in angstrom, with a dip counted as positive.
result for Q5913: 3.0 angstrom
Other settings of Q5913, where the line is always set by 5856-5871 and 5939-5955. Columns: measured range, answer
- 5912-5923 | 0.0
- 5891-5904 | 1.6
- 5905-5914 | 0.2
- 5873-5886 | -0.2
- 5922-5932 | 0.0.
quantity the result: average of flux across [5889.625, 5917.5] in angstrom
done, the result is 16.4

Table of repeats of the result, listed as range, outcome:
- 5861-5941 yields 17.1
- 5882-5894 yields 15.9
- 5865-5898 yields 16.6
